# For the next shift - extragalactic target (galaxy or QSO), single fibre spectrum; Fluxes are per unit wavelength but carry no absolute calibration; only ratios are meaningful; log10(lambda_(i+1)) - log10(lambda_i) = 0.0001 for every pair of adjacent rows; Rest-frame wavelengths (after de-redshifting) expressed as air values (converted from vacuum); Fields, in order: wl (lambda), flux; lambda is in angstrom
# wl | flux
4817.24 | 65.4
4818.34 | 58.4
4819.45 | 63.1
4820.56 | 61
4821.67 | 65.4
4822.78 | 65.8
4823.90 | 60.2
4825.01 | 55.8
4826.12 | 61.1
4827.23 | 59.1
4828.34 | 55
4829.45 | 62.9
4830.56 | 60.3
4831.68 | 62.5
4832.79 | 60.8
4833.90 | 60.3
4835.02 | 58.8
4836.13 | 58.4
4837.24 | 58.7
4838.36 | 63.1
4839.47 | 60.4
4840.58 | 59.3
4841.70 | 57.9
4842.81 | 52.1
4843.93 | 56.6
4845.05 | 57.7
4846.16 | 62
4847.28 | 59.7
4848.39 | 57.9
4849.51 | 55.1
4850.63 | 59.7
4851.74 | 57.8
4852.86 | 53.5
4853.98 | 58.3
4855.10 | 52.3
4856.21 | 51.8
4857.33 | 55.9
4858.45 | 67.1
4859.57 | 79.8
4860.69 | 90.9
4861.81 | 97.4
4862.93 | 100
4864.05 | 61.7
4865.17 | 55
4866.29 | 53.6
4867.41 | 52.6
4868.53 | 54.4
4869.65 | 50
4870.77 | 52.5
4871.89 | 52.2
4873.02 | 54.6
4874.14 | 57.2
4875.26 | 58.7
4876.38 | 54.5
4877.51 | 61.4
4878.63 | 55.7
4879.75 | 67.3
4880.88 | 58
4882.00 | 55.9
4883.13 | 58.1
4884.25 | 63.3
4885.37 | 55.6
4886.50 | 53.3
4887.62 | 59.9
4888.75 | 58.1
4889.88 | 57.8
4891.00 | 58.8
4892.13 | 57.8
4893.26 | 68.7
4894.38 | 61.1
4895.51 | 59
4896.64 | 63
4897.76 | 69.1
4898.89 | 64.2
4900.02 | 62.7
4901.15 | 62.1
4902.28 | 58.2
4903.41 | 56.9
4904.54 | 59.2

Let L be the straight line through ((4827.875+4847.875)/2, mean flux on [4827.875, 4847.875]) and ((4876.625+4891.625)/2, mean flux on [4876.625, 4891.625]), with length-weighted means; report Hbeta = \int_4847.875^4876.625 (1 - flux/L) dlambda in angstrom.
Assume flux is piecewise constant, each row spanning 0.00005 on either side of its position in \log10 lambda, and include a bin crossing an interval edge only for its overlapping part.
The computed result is -1.21 angstrom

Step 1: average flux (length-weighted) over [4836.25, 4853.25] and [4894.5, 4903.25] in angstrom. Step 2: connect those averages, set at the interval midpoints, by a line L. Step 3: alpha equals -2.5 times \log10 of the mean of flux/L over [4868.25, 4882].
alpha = 0.08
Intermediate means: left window 58.2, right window 62.2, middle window 56.4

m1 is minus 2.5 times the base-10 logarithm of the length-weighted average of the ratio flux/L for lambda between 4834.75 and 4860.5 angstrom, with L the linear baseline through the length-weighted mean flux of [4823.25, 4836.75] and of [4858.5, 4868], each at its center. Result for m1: 0.13 mag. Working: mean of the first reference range 59.6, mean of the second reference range 73.4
